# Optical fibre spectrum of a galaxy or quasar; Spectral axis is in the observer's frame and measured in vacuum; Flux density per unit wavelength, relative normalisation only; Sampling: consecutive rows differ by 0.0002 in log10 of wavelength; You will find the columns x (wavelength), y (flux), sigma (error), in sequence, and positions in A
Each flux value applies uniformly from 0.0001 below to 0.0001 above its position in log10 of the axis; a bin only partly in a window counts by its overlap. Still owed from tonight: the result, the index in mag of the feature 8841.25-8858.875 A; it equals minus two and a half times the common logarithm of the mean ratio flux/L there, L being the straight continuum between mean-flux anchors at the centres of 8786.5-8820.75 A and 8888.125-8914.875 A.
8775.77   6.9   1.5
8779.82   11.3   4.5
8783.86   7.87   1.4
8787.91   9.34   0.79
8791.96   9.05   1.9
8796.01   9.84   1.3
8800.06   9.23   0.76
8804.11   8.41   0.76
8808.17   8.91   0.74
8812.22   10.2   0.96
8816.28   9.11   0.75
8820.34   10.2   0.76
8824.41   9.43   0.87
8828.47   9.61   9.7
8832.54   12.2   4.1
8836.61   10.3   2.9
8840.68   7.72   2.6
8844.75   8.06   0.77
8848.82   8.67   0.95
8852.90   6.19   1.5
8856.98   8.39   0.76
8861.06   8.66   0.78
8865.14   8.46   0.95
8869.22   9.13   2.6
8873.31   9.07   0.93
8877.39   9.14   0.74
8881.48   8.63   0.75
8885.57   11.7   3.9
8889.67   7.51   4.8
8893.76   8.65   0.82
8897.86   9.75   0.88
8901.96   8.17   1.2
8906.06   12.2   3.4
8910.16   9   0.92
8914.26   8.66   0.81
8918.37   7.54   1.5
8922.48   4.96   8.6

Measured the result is 0.18 mag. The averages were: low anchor 9.33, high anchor 9.19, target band 7.81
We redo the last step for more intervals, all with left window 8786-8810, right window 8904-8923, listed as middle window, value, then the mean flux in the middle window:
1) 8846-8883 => 0.055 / 8.47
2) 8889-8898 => 0.030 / 8.57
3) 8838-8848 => 0.106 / 8.15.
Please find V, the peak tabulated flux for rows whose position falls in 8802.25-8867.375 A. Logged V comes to 12.2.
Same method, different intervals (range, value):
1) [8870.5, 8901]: 11.7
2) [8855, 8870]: 9.13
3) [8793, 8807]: 9.84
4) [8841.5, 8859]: 8.67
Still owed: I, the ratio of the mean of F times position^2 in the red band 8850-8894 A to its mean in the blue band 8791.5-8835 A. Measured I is 0.9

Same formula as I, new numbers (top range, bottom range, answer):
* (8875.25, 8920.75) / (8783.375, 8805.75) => 1.04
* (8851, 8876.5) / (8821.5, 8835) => 0.81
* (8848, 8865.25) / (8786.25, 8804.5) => 0.88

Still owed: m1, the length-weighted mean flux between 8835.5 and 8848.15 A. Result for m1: 8.58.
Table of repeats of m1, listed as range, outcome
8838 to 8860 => 7.92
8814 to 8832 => 9.81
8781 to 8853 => 9.23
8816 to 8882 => 9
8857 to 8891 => 9.03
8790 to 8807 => 9.12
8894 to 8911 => 9.71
